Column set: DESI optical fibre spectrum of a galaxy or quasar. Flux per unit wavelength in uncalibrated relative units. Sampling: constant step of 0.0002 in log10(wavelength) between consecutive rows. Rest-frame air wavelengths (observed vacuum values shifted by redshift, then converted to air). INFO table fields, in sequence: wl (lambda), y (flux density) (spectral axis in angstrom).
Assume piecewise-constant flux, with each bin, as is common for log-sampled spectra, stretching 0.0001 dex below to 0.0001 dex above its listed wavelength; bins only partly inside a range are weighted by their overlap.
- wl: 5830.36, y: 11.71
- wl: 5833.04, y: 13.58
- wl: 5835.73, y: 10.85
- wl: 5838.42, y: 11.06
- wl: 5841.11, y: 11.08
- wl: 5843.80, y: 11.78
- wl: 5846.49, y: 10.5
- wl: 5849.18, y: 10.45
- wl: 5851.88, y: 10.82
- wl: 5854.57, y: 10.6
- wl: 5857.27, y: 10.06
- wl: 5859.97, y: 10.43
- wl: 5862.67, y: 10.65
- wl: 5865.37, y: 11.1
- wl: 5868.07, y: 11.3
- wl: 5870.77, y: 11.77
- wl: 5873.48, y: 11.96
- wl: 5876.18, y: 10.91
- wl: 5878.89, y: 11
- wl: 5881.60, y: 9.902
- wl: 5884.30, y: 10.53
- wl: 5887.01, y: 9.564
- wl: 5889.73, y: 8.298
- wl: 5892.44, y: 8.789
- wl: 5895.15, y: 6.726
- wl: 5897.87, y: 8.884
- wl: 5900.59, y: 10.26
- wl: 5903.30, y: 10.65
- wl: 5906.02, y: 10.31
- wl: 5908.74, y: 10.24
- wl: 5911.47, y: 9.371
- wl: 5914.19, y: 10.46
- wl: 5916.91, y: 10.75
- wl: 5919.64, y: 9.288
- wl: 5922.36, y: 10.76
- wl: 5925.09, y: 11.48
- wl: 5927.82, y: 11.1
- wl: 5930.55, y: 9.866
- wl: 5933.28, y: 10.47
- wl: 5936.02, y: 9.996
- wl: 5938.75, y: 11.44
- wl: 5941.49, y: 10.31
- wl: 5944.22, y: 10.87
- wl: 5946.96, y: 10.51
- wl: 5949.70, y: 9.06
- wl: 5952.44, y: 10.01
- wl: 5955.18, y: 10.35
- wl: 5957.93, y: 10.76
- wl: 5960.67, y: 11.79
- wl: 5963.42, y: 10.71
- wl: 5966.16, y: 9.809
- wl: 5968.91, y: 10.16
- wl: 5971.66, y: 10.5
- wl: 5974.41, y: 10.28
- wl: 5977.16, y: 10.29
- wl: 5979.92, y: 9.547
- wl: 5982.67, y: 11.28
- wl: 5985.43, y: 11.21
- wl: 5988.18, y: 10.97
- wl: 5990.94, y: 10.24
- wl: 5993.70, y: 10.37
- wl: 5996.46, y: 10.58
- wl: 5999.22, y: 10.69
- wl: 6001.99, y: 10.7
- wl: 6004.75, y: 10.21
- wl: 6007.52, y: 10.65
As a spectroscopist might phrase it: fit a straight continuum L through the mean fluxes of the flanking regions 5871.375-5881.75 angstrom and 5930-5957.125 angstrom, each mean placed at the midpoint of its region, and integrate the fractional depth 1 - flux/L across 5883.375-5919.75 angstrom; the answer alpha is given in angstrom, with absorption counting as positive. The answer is 4.1 angstrom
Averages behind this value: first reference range 11.1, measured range 9.58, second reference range 10.3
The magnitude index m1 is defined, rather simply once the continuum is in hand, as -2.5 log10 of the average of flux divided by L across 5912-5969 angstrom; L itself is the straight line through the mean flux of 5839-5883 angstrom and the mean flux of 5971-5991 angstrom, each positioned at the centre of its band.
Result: 0.02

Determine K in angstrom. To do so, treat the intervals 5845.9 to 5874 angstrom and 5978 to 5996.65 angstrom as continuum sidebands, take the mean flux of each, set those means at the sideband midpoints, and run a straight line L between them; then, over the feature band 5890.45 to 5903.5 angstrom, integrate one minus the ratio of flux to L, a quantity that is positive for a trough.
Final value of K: 2.3 angstrom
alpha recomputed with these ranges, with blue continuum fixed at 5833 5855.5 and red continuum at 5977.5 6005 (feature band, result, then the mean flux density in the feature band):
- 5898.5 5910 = 0.6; 10.3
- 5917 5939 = 0.6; 10.5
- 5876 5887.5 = 0.6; 10.4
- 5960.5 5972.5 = 0.2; 10.5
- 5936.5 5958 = 0.7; 10.4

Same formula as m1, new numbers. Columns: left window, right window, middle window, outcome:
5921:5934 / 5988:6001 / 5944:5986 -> 0.02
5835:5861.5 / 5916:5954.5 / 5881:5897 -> 0.19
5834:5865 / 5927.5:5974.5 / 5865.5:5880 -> -0.06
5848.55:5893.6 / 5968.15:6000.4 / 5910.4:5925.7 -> 0.02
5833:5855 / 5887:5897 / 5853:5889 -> -0.14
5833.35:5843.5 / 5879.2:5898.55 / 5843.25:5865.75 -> 0.00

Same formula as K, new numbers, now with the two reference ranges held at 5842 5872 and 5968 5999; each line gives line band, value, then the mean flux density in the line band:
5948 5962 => 0.26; 10.4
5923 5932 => -0.12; 10.8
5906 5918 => 0.56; 10.2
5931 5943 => 0.15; 10.5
